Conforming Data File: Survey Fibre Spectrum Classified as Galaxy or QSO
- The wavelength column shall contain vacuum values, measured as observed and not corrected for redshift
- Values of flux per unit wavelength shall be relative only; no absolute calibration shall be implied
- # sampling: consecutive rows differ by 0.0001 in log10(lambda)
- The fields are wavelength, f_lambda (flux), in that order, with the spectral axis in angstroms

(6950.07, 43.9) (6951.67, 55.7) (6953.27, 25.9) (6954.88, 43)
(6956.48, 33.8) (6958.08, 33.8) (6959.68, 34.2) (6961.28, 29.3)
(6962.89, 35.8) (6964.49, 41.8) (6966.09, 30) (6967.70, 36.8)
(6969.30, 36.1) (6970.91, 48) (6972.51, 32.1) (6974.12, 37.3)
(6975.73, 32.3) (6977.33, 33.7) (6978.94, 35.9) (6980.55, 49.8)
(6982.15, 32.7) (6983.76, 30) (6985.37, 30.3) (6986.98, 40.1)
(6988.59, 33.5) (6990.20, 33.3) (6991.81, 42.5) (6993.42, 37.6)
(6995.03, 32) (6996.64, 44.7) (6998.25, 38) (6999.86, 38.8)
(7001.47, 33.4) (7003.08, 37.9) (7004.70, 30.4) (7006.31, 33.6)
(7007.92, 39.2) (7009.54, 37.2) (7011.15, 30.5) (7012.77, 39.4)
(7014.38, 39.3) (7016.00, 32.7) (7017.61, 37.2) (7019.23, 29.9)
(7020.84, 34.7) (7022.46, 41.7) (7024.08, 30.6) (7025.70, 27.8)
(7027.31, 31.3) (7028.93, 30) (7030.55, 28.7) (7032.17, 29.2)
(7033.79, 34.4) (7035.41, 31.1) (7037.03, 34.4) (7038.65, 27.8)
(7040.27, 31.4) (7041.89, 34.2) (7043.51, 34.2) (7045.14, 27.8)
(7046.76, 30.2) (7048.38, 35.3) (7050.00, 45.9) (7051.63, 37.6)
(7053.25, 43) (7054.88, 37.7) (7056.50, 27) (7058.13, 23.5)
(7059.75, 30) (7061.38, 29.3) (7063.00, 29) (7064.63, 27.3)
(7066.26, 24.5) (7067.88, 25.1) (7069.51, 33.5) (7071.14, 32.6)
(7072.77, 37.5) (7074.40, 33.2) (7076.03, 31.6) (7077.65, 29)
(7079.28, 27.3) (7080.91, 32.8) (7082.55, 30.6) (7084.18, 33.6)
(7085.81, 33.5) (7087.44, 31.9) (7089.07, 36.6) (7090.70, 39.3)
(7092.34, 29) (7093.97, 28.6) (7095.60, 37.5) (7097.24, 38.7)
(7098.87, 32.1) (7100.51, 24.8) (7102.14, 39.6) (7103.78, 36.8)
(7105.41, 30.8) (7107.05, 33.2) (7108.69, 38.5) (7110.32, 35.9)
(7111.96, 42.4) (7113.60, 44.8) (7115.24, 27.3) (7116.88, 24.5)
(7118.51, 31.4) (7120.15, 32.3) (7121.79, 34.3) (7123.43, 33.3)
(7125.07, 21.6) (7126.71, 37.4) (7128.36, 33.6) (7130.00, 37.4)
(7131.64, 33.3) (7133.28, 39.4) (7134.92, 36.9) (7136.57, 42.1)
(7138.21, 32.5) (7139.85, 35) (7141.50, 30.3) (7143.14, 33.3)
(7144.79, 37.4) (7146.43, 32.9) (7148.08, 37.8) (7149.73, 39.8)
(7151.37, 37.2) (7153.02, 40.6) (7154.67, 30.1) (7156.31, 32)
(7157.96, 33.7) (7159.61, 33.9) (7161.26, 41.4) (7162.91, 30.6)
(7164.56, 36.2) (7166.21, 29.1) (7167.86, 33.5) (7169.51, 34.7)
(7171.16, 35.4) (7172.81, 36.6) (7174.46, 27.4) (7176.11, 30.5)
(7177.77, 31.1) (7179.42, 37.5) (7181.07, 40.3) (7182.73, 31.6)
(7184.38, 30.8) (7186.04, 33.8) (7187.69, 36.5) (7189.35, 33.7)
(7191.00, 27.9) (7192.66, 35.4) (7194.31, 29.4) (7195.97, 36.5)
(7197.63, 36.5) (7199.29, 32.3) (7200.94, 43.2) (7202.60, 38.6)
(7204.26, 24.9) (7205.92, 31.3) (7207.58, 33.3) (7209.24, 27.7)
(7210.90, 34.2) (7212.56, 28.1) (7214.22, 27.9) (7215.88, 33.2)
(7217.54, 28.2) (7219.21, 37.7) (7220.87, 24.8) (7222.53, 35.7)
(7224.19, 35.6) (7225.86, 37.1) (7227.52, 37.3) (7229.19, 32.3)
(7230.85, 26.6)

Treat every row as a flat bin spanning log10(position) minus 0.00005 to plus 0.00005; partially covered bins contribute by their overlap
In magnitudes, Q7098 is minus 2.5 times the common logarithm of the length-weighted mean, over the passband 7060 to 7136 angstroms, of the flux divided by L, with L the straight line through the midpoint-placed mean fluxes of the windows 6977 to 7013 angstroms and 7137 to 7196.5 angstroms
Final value 0.07 mag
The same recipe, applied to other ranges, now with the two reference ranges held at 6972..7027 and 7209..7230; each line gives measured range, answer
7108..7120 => -0.027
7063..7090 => 0.106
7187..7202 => -0.060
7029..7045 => 0.117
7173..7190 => -0.015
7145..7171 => -0.053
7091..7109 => 0.017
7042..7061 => 0.035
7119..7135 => -0.001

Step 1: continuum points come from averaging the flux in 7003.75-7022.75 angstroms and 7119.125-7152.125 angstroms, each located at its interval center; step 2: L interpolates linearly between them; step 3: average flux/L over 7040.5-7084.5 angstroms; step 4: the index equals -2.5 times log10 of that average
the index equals 0.104 mag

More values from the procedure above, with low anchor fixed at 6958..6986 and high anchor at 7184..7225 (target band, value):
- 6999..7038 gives 0.04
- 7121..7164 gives -0.05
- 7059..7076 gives 0.14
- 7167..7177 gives 0.00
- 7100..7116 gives -0.05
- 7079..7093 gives 0.04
